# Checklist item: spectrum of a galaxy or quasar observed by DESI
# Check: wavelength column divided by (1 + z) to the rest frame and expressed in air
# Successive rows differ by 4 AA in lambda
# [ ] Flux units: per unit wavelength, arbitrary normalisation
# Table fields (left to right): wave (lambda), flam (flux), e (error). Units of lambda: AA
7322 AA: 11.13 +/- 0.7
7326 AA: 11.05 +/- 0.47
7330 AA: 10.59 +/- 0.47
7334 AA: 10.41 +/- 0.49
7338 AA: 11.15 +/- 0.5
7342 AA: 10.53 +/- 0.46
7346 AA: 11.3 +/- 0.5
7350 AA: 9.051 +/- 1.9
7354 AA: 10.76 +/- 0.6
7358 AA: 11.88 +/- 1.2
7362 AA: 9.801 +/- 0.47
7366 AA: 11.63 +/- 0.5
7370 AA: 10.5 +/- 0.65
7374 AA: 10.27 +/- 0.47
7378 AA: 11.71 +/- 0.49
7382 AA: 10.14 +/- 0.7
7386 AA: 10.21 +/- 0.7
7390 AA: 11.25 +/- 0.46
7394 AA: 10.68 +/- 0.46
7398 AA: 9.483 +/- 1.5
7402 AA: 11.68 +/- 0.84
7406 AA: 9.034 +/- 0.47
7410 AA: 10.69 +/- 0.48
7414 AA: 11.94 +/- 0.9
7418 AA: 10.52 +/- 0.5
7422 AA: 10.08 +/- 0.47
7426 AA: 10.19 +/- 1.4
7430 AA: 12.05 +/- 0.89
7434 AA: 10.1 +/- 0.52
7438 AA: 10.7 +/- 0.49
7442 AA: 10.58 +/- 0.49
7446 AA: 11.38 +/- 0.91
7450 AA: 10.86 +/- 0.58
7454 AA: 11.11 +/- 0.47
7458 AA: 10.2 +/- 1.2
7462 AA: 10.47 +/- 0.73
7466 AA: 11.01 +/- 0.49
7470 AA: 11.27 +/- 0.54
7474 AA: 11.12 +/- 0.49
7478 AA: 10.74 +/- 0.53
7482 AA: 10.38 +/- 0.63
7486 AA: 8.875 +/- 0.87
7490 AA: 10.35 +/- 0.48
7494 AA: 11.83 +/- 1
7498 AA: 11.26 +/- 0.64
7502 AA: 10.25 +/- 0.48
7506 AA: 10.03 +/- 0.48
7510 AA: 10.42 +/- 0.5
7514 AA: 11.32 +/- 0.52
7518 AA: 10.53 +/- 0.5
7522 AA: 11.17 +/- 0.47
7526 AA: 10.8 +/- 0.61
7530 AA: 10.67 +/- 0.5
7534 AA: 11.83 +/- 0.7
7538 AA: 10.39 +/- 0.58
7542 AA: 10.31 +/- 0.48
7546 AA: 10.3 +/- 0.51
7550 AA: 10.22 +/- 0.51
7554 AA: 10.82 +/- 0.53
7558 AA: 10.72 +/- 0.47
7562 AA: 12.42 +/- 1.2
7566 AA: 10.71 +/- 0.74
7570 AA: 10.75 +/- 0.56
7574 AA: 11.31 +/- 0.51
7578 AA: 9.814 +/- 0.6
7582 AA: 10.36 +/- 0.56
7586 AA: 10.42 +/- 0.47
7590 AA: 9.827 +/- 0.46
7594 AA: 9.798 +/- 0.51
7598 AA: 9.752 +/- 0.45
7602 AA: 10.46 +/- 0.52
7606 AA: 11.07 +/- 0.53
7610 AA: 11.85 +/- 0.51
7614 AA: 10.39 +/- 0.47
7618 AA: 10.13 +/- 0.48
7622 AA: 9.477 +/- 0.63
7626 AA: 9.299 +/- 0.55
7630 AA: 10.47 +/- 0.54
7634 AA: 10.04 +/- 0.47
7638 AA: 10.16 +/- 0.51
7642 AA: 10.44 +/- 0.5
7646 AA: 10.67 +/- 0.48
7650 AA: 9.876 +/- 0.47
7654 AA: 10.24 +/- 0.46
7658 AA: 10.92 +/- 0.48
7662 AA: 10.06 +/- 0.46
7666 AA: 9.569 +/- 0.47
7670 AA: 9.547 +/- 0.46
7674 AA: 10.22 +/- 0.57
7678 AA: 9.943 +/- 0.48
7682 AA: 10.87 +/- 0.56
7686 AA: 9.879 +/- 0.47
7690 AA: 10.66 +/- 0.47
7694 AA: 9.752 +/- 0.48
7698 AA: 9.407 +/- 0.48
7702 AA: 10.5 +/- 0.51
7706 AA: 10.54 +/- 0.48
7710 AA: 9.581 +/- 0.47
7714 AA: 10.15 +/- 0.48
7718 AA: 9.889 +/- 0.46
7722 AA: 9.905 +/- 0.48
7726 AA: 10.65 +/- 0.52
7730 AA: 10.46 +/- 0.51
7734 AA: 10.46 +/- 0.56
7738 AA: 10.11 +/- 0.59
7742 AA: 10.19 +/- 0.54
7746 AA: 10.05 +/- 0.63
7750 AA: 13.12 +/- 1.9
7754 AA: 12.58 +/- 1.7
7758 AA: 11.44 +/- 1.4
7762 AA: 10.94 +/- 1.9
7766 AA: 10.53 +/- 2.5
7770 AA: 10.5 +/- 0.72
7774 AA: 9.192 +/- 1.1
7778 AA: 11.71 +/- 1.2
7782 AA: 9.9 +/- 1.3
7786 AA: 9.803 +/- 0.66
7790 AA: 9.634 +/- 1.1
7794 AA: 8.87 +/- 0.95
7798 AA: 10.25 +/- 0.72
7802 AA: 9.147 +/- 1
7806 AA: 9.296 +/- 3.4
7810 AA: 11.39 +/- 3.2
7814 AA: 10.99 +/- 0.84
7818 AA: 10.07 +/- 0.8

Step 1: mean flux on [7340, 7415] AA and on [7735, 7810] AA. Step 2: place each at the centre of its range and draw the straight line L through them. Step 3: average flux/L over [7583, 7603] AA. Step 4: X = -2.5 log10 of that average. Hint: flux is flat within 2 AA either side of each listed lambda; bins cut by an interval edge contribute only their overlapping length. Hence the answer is 0.05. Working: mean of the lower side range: 10.6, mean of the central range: 10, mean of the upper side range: 10.4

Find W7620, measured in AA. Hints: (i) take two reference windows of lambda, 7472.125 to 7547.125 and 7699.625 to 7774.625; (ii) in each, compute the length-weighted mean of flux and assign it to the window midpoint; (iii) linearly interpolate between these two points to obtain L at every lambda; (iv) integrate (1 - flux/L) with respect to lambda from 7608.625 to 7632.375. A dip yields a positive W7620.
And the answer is 0.9 AA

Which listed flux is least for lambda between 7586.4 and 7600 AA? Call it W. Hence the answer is 9.752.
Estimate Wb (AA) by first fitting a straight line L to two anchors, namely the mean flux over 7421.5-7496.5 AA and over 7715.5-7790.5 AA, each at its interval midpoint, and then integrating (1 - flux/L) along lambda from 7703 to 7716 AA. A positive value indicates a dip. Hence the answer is 0.60 AA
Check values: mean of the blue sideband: 10.7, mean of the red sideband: 10.6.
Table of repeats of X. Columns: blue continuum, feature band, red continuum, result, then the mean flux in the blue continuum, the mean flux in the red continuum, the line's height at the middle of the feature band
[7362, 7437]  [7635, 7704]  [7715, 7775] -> 0.05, 10.7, 10.7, 10.7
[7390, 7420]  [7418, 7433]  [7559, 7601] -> -0.01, 10.6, 10.5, 10.6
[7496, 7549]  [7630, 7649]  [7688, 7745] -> 0.01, 10.7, 10.2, 10.4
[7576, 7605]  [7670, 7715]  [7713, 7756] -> 0.04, 10.1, 10.7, 10.5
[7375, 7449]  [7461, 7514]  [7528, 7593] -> 0.00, 10.7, 10.7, 10.7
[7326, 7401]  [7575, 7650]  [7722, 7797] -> 0.03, 10.7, 10.5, 10.6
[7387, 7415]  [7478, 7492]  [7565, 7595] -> 0.05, 10.6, 10.4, 10.5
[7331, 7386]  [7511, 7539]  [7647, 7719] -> -0.06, 10.7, 10.1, 10.4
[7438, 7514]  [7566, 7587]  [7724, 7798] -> 0.01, 10.7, 10.6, 10.6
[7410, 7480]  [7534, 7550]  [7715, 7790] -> 0.03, 10.8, 10.6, 10.8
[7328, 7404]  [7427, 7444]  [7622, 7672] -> -0.03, 10.7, 10.1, 10.5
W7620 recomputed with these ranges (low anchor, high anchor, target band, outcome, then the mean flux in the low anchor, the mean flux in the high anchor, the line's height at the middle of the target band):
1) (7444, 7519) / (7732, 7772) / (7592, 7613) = 0.50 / 10.7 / 11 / 10.8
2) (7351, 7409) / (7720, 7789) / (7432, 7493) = -0.01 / 10.6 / 10.7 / 10.6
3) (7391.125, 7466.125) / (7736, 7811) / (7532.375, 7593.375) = -0.41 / 10.7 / 10.4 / 10.6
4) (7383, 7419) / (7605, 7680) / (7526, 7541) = -0.73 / 10.6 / 10.2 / 10.4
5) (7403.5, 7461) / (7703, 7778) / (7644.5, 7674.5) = 1.40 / 10.7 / 10.6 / 10.6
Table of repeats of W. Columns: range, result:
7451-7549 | 8.875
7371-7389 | 10.14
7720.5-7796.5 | 8.87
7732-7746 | 10.05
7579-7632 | 9.299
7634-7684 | 9.547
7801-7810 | 9.147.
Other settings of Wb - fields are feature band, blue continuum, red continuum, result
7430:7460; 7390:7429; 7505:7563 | -0.5 AA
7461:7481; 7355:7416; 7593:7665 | -0.7 AA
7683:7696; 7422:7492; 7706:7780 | 0.6 AA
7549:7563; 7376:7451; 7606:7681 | -0.8 AA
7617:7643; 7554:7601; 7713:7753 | 1.4 AA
